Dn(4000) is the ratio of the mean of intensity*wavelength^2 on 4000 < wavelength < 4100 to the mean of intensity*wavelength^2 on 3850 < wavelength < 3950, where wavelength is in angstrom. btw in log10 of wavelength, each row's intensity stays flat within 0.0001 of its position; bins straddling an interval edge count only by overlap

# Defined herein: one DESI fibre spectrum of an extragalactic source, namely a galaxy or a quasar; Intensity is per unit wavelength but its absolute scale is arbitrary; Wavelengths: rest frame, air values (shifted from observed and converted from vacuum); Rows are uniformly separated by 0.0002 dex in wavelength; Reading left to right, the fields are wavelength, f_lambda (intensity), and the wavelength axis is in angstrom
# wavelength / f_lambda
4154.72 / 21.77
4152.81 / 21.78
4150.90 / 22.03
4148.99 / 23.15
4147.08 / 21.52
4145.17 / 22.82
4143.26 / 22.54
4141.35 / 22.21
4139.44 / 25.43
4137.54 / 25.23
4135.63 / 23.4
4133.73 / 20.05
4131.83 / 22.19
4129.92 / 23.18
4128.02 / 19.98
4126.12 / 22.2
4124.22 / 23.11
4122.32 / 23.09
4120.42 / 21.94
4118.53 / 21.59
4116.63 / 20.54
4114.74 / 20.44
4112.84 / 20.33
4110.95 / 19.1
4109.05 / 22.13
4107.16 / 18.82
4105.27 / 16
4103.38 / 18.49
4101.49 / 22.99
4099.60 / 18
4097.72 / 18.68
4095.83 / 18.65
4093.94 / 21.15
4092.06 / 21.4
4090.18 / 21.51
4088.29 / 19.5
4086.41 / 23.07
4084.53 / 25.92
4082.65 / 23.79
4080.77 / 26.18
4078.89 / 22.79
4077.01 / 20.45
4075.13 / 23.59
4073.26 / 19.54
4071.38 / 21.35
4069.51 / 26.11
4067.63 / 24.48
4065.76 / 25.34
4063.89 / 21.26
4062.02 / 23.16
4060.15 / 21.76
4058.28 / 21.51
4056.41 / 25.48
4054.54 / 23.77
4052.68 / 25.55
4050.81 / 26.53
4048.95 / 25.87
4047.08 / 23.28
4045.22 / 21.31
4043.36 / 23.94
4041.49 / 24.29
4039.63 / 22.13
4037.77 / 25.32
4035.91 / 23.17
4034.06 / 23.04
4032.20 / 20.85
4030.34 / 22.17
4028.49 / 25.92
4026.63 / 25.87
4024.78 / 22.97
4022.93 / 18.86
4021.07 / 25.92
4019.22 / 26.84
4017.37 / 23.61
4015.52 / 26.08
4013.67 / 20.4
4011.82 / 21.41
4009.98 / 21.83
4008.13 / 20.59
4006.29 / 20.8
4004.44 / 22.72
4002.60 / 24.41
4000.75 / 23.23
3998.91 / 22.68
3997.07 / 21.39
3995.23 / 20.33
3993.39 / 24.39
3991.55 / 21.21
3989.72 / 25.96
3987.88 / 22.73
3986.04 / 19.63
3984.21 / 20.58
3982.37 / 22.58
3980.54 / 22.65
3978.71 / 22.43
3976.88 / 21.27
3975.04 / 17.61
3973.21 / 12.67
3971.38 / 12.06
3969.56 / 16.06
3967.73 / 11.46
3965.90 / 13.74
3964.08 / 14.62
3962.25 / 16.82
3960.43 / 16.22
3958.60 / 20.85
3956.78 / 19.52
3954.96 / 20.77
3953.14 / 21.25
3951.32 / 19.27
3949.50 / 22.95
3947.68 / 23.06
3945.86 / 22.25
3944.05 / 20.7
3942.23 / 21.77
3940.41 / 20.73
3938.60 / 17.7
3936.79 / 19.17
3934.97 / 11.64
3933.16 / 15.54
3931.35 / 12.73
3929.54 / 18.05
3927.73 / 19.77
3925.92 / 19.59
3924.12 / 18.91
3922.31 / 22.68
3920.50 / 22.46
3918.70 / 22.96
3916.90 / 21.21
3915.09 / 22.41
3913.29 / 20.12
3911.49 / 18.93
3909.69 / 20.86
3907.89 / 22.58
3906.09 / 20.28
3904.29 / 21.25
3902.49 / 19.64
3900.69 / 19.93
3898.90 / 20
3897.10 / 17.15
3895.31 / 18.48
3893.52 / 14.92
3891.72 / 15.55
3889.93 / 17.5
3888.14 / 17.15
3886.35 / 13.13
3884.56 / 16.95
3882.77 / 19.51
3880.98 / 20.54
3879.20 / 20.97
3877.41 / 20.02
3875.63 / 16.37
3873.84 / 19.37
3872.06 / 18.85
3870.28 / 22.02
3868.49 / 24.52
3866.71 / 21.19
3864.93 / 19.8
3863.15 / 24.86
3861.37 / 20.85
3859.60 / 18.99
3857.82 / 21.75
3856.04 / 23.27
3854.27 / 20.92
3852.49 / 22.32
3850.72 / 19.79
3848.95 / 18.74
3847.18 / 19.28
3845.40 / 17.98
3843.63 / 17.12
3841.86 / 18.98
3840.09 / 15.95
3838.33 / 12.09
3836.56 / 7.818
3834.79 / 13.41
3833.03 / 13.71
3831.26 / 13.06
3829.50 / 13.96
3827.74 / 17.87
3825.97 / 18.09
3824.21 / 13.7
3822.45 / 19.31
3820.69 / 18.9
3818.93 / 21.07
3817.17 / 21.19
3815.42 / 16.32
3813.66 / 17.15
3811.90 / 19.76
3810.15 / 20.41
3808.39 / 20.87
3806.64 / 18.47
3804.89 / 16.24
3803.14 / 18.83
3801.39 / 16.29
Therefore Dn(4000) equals 1.25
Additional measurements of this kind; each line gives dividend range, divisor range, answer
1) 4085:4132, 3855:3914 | 1.18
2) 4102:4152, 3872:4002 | 1.23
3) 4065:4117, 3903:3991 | 1.19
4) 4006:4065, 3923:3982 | 1.33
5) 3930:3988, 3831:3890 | 1.05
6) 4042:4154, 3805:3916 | 1.34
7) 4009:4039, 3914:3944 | 1.27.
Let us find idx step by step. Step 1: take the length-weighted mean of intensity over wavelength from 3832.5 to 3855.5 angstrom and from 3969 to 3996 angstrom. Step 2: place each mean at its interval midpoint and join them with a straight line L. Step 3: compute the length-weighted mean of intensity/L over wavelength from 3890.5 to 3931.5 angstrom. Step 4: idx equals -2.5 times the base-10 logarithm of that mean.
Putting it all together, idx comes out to -0.07 mag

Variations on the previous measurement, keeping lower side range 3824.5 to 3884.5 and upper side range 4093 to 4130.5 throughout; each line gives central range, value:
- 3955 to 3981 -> 0.14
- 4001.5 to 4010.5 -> -0.12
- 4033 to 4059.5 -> -0.19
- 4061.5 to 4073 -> -0.16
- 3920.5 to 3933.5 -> 0.03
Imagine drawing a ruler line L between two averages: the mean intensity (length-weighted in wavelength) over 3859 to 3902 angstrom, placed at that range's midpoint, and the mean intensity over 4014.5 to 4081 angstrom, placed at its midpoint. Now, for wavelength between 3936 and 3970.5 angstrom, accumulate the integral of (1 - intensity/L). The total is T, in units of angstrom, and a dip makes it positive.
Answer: 3.52 angstrom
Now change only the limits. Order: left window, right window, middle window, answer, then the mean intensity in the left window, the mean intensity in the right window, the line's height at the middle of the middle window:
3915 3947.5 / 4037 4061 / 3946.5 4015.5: 3.91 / 19.5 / 23.9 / 21.3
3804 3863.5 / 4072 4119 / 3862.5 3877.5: -1.90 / 18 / 21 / 18.4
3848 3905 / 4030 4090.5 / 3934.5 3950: 0.56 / 19.6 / 23.3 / 20.9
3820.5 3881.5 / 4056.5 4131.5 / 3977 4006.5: -2.98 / 18.5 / 21.7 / 20.3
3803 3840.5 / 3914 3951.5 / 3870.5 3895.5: 0.67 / 16.7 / 19.8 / 18.4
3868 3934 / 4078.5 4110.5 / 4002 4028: -3.51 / 19.2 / 21.1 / 20.3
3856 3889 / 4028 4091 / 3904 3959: 2.48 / 19.9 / 23.3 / 21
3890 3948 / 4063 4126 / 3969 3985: 1.13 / 19.4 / 21.6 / 20.1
